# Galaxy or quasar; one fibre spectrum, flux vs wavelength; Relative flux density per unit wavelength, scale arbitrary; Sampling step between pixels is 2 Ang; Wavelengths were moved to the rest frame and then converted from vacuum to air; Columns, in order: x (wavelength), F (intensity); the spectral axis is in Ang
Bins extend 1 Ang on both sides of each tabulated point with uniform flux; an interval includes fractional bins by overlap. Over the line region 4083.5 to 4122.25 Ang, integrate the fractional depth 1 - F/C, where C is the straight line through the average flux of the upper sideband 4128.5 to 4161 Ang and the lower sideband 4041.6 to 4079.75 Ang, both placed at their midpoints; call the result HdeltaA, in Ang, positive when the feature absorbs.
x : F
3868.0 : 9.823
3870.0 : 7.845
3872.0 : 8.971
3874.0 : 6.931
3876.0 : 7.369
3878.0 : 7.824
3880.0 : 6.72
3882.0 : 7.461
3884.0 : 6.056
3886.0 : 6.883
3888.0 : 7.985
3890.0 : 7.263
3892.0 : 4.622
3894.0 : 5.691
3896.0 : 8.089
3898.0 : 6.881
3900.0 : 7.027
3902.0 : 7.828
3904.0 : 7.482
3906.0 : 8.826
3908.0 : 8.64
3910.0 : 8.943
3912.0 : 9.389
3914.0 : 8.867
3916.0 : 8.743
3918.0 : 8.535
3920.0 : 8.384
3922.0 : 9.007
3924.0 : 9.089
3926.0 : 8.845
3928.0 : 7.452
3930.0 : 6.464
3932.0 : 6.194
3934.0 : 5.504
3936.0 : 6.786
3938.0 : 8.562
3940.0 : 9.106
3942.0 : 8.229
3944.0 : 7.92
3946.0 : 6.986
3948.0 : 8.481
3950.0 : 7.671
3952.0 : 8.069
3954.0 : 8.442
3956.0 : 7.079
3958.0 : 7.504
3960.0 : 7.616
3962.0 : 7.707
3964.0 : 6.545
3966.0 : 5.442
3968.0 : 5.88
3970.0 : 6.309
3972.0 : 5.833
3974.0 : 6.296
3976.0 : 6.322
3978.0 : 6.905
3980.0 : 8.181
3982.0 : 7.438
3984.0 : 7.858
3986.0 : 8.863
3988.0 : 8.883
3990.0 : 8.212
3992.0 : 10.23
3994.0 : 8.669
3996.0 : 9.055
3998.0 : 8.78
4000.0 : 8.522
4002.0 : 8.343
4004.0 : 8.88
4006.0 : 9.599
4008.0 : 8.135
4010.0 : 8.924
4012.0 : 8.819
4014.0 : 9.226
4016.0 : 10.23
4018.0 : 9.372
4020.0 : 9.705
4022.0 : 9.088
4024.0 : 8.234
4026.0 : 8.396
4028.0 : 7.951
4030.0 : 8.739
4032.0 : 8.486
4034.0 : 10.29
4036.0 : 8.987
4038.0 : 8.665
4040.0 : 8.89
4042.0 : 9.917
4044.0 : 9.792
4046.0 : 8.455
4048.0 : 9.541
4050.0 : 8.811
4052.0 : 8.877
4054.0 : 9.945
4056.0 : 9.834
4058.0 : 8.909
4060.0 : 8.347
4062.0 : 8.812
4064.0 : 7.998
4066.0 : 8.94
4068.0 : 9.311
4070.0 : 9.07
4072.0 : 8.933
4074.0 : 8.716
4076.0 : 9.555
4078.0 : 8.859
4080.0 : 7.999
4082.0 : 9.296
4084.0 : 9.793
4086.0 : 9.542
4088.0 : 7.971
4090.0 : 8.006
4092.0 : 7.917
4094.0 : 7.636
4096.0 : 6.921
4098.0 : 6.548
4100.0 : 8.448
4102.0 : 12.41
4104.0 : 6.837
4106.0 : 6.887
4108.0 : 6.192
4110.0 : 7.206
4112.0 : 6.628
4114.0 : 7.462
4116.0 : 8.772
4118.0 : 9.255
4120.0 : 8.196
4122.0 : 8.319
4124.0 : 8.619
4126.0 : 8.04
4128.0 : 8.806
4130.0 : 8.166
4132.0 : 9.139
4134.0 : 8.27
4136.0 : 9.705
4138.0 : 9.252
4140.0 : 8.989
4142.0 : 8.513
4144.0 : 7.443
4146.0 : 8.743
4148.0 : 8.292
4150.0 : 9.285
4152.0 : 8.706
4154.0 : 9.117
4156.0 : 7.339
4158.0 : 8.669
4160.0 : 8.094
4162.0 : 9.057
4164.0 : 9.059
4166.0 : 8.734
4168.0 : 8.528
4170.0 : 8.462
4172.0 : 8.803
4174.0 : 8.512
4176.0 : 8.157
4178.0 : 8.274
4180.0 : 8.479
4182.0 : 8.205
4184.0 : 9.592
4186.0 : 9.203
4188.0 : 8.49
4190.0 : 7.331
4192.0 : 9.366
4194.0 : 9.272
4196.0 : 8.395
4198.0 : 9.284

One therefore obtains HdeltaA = 3.6 Ang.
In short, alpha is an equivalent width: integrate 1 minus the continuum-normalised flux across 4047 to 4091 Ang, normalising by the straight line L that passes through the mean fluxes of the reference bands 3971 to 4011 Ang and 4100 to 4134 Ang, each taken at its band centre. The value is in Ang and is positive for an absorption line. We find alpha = -4.1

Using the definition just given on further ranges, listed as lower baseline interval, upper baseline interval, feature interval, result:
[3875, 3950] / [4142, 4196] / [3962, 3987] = 3.3 Ang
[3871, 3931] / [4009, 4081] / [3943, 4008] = 4.9 Ang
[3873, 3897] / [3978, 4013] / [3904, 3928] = -4.4 Ang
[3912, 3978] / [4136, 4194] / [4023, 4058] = -4.6 Ang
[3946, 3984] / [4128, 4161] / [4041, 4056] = -3.0 Ang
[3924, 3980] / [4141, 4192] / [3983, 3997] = -2.5 Ang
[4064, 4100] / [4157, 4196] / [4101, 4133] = 1.4 Ang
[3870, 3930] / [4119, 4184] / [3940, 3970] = 2.0 Ang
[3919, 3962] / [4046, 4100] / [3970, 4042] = -2.6 Ang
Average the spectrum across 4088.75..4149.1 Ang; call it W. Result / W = 8.19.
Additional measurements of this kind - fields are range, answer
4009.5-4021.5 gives 9.39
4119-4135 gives 8.44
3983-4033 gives 8.85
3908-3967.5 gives 7.84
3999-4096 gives 8.9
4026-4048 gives 9.01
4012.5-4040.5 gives 9.02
